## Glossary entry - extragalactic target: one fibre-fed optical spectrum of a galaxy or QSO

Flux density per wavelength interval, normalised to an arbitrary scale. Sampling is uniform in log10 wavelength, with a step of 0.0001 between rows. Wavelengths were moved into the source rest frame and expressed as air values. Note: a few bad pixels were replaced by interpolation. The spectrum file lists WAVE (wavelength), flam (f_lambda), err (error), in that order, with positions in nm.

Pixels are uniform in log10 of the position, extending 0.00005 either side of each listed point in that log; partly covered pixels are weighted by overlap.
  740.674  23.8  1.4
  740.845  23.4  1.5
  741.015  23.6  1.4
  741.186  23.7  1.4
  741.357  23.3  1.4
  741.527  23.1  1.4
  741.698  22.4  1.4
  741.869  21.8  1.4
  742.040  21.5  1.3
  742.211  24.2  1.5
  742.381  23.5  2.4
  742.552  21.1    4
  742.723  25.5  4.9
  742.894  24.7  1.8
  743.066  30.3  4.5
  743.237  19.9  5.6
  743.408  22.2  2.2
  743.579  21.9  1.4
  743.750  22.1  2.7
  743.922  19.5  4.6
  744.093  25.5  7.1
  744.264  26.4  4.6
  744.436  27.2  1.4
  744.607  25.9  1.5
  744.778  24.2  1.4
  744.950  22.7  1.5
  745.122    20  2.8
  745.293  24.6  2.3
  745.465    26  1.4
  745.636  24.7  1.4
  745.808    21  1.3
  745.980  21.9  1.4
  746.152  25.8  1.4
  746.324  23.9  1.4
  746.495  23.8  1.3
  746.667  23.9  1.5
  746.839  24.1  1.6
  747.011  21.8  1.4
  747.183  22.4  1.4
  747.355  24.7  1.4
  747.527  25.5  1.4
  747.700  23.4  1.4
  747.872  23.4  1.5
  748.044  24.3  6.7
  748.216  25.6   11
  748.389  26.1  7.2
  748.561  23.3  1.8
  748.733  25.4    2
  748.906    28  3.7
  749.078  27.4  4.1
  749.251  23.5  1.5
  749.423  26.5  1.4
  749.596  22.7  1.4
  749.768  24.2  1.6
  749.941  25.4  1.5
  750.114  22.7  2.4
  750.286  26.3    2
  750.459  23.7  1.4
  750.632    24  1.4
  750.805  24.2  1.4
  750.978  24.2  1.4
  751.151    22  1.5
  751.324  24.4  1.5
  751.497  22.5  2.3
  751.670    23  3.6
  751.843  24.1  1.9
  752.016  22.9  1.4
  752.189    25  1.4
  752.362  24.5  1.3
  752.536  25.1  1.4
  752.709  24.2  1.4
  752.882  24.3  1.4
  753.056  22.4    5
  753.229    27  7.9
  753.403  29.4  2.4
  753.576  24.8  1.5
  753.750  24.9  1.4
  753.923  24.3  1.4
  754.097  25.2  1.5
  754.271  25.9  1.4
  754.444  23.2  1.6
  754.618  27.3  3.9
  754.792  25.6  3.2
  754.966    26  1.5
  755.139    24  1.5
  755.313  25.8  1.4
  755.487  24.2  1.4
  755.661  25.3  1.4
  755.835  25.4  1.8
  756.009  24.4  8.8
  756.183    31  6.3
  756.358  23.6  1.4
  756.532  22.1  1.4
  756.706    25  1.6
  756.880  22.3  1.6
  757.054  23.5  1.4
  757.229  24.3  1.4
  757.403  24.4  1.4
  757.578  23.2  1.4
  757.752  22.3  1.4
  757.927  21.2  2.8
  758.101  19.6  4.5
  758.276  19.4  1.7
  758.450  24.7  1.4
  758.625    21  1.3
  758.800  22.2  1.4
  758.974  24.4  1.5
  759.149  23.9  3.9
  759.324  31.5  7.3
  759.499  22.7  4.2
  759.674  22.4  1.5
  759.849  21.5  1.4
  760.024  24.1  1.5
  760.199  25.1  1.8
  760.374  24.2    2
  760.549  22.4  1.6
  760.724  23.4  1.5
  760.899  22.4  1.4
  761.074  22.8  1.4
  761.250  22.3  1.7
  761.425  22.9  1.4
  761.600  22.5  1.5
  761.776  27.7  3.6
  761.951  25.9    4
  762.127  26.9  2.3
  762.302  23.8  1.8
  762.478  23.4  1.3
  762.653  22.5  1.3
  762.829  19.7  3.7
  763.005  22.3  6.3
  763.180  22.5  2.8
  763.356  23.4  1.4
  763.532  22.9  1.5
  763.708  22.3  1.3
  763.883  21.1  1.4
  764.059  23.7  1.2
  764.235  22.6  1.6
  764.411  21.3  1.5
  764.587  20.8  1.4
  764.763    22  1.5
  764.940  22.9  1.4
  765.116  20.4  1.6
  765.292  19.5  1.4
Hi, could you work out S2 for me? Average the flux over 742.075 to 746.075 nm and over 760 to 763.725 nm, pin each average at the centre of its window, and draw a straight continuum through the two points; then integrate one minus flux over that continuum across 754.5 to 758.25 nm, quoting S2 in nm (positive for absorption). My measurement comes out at -0.11 nm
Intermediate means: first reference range 23.7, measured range 24.2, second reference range 23.4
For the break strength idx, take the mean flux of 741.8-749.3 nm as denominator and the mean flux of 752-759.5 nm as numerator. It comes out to 1.0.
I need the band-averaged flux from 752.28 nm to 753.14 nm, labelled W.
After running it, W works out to 24.1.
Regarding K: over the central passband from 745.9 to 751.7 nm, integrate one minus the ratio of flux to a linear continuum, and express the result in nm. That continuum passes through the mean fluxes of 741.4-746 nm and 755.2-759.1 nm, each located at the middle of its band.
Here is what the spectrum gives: -0.18 nm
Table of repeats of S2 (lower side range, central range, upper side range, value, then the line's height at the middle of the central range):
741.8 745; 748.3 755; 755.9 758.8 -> -0.38 nm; 23.4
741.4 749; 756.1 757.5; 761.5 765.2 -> -0.08 nm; 23.2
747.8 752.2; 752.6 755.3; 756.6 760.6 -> -0.15 nm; 23.9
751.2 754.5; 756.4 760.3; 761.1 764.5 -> 0.09 nm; 23.8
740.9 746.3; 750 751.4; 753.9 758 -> 0.01 nm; 24.1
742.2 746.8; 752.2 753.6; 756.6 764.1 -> -0.10 nm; 23.5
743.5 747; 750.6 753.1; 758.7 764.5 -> -0.02 nm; 23.6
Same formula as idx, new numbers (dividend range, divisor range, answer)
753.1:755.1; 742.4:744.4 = 1.09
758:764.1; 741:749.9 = 0.97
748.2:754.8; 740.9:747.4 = 1.05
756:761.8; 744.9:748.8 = 0.98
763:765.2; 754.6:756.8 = 0.88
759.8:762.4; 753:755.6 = 0.94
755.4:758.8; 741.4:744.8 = 0.99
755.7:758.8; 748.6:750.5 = 0.93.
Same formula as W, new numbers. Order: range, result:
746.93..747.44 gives 23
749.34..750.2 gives 24.3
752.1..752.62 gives 24.8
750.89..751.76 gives 23.2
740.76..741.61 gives 23.4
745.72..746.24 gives 22.9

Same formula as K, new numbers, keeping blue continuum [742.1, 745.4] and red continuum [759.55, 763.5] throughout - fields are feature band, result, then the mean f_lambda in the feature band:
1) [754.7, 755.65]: -0.07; 25.2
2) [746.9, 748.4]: -0.02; 24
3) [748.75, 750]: -0.09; 25.4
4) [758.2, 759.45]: -0.02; 23.9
